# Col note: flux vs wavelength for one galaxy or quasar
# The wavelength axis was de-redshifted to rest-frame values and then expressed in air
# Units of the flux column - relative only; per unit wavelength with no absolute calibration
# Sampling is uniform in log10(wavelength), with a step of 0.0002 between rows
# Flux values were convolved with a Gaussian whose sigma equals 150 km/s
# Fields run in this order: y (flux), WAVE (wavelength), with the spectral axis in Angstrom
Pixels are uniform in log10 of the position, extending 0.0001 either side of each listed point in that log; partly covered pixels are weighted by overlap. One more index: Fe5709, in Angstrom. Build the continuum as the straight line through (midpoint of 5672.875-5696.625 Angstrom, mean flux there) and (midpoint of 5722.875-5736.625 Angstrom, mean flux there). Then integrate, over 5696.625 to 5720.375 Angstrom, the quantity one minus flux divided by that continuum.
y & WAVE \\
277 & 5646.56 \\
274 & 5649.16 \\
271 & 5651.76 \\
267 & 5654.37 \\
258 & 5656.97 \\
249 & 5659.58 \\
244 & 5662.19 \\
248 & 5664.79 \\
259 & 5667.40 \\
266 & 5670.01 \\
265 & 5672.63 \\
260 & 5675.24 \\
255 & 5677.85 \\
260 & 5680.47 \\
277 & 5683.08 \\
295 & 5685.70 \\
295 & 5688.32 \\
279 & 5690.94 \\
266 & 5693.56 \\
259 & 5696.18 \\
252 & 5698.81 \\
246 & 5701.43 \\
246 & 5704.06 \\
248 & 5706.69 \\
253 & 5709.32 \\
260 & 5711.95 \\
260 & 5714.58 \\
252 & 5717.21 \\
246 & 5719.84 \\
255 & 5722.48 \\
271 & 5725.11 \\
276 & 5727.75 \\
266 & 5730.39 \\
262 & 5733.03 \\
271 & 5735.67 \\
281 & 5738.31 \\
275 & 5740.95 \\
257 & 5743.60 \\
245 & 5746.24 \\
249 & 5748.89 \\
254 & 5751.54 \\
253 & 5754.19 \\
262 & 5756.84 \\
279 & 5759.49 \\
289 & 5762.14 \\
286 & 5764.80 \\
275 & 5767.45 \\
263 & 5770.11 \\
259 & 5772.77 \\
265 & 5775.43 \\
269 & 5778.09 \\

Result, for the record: 1.6 Angstrom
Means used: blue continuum 272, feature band 252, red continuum 268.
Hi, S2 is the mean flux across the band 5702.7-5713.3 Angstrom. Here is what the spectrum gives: 252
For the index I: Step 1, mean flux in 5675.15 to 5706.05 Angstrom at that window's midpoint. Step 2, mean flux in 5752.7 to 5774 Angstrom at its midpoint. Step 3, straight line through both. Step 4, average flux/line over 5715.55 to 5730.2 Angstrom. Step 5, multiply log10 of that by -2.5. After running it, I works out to 0.03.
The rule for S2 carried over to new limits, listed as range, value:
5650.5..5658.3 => 265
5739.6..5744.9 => 266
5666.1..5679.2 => 261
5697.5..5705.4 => 248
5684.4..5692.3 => 290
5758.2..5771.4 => 278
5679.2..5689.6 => 282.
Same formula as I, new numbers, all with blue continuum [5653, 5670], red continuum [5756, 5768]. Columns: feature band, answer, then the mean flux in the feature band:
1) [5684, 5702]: -0.04 mag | 271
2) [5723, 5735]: 0.01 mag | 268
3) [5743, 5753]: 0.10 mag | 251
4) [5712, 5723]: 0.06 mag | 254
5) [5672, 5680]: 0.00 mag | 260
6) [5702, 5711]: 0.07 mag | 249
